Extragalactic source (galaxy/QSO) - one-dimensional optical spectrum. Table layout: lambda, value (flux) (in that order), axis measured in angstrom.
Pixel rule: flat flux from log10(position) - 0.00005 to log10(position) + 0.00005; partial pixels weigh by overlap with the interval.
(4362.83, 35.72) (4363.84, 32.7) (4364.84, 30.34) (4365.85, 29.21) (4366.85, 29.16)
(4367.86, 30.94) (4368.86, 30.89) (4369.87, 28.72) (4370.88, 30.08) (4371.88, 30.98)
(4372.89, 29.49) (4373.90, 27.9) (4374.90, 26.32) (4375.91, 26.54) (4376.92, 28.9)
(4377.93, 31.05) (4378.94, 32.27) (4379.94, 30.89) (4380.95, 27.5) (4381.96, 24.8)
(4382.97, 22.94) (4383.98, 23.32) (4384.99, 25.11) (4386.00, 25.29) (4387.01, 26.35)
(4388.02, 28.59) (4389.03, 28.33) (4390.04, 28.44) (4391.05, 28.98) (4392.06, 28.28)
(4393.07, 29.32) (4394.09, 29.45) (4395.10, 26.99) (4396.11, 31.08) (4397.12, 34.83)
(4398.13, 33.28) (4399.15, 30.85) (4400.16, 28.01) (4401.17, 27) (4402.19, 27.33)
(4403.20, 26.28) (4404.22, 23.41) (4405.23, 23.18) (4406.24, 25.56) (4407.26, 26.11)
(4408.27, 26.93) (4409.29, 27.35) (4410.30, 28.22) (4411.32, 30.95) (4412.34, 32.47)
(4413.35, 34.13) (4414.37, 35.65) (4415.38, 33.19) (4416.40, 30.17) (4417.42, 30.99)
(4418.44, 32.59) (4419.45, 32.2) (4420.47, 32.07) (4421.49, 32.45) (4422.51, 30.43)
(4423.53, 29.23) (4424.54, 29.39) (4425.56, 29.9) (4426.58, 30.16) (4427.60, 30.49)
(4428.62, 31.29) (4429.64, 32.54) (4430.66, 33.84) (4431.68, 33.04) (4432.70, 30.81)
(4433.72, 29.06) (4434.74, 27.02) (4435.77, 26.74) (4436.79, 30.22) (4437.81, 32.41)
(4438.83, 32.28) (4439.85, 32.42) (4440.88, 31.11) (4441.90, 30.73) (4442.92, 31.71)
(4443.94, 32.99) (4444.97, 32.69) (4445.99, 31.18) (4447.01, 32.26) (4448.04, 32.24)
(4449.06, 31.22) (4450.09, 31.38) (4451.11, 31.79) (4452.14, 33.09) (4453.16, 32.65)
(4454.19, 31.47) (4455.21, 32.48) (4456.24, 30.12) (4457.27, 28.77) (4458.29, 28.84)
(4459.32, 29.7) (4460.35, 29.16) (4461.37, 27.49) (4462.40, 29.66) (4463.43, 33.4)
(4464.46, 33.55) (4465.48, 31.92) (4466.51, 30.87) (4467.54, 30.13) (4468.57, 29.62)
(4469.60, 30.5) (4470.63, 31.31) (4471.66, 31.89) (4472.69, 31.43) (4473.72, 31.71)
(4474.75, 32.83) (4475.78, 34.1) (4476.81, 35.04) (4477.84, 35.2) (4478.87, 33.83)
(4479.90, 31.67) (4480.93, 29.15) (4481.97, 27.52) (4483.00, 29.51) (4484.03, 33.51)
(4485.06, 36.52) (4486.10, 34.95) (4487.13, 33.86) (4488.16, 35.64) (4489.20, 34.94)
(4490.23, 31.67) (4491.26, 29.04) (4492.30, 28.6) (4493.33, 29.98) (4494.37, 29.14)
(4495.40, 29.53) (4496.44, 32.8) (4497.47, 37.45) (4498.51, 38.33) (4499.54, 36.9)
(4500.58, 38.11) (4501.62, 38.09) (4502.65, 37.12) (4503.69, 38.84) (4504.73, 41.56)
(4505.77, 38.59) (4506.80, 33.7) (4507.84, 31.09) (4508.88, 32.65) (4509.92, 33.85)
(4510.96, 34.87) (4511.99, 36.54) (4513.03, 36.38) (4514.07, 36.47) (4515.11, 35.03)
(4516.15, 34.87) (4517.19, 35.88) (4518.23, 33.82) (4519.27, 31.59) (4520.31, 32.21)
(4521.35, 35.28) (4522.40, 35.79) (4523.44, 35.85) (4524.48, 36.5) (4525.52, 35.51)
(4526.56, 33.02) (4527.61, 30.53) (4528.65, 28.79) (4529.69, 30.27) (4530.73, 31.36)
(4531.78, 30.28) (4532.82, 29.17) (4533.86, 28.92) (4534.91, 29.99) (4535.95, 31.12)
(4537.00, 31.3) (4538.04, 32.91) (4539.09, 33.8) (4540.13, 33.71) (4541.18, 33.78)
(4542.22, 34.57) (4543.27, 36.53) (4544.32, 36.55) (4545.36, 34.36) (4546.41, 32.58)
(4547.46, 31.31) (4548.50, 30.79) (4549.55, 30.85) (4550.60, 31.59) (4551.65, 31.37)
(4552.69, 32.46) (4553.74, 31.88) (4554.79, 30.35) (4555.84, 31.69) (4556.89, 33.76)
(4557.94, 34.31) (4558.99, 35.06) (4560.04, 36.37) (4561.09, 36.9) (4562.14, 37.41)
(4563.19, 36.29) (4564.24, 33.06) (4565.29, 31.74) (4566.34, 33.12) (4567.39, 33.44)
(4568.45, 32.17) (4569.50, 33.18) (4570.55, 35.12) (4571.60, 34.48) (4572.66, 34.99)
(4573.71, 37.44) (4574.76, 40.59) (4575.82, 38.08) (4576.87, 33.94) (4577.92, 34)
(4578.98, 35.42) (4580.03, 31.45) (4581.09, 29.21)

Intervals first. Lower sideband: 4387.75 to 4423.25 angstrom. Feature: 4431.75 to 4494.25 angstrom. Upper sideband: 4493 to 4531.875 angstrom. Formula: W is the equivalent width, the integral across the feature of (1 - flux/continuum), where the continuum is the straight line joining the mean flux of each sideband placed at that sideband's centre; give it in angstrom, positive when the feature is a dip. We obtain 1.5 angstrom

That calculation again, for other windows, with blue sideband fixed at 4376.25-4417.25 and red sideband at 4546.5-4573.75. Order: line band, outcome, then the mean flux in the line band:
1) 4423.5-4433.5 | -0.5 angstrom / 31.1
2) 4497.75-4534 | -2.8 angstrom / 34.6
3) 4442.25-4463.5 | -0.6 angstrom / 31.1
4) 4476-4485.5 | -0.4 angstrom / 32.5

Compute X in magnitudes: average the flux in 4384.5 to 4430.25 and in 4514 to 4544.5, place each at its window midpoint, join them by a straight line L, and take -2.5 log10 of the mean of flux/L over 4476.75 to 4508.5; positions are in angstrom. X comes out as -0.06 mag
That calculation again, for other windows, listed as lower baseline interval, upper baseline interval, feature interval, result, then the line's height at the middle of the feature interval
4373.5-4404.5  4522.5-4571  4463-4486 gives -0.05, 30.7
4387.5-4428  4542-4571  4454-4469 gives 0.02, 31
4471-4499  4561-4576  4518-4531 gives 0.02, 33.8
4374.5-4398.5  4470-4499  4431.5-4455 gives -0.02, 30.7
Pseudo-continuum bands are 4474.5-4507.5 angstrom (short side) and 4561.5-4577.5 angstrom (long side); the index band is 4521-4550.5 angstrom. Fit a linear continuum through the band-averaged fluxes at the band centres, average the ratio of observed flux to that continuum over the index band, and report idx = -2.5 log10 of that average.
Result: 0.062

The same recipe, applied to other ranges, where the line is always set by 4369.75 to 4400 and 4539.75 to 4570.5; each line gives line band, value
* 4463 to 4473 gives -0.02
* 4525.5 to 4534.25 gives 0.07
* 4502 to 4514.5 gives -0.12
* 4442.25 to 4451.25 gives -0.06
